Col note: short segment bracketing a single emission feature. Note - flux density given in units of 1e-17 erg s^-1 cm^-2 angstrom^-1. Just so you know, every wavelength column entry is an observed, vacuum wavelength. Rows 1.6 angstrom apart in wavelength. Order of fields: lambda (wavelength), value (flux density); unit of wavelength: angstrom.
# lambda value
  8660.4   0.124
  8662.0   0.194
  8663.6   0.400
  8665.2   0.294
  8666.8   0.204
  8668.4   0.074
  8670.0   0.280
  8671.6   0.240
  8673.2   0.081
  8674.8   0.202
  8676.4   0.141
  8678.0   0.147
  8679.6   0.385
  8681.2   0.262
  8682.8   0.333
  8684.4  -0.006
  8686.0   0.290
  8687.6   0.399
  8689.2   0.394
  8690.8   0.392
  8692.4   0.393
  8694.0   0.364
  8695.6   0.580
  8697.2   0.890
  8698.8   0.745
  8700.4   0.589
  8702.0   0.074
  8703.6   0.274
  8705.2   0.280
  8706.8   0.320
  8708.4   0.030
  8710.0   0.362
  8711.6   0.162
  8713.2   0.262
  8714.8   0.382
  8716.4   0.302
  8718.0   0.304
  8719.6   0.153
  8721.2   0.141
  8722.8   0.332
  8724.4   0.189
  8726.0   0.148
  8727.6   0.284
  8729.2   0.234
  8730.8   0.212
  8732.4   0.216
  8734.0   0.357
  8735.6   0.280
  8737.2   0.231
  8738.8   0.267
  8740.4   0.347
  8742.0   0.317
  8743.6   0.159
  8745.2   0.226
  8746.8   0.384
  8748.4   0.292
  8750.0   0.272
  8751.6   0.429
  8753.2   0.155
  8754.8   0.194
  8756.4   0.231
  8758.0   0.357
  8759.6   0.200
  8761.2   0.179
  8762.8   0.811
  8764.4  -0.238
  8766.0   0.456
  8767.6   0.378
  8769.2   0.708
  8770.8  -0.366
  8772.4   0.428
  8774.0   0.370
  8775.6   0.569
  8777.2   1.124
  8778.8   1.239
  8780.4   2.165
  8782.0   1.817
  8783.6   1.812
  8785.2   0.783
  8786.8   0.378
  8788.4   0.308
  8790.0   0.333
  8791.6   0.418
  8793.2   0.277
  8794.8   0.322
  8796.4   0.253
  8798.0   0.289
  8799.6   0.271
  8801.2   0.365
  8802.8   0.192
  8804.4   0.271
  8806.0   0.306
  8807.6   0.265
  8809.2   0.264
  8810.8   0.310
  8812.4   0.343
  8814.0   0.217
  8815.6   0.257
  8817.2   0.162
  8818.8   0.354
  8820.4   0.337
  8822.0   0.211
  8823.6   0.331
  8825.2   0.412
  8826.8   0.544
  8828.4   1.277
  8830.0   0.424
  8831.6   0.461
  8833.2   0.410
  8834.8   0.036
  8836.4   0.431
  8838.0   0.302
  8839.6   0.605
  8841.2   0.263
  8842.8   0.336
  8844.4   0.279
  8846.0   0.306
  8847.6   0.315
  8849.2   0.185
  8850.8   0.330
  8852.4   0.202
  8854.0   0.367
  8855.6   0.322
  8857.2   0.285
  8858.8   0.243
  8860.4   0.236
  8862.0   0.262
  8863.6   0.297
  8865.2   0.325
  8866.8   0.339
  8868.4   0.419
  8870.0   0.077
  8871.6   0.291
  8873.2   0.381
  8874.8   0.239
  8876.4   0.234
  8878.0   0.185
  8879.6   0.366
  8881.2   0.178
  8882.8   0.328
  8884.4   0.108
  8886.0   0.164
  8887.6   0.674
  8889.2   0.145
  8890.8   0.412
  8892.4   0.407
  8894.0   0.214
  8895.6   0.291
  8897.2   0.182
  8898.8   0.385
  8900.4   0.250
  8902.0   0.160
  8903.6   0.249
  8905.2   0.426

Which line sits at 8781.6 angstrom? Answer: [O III]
